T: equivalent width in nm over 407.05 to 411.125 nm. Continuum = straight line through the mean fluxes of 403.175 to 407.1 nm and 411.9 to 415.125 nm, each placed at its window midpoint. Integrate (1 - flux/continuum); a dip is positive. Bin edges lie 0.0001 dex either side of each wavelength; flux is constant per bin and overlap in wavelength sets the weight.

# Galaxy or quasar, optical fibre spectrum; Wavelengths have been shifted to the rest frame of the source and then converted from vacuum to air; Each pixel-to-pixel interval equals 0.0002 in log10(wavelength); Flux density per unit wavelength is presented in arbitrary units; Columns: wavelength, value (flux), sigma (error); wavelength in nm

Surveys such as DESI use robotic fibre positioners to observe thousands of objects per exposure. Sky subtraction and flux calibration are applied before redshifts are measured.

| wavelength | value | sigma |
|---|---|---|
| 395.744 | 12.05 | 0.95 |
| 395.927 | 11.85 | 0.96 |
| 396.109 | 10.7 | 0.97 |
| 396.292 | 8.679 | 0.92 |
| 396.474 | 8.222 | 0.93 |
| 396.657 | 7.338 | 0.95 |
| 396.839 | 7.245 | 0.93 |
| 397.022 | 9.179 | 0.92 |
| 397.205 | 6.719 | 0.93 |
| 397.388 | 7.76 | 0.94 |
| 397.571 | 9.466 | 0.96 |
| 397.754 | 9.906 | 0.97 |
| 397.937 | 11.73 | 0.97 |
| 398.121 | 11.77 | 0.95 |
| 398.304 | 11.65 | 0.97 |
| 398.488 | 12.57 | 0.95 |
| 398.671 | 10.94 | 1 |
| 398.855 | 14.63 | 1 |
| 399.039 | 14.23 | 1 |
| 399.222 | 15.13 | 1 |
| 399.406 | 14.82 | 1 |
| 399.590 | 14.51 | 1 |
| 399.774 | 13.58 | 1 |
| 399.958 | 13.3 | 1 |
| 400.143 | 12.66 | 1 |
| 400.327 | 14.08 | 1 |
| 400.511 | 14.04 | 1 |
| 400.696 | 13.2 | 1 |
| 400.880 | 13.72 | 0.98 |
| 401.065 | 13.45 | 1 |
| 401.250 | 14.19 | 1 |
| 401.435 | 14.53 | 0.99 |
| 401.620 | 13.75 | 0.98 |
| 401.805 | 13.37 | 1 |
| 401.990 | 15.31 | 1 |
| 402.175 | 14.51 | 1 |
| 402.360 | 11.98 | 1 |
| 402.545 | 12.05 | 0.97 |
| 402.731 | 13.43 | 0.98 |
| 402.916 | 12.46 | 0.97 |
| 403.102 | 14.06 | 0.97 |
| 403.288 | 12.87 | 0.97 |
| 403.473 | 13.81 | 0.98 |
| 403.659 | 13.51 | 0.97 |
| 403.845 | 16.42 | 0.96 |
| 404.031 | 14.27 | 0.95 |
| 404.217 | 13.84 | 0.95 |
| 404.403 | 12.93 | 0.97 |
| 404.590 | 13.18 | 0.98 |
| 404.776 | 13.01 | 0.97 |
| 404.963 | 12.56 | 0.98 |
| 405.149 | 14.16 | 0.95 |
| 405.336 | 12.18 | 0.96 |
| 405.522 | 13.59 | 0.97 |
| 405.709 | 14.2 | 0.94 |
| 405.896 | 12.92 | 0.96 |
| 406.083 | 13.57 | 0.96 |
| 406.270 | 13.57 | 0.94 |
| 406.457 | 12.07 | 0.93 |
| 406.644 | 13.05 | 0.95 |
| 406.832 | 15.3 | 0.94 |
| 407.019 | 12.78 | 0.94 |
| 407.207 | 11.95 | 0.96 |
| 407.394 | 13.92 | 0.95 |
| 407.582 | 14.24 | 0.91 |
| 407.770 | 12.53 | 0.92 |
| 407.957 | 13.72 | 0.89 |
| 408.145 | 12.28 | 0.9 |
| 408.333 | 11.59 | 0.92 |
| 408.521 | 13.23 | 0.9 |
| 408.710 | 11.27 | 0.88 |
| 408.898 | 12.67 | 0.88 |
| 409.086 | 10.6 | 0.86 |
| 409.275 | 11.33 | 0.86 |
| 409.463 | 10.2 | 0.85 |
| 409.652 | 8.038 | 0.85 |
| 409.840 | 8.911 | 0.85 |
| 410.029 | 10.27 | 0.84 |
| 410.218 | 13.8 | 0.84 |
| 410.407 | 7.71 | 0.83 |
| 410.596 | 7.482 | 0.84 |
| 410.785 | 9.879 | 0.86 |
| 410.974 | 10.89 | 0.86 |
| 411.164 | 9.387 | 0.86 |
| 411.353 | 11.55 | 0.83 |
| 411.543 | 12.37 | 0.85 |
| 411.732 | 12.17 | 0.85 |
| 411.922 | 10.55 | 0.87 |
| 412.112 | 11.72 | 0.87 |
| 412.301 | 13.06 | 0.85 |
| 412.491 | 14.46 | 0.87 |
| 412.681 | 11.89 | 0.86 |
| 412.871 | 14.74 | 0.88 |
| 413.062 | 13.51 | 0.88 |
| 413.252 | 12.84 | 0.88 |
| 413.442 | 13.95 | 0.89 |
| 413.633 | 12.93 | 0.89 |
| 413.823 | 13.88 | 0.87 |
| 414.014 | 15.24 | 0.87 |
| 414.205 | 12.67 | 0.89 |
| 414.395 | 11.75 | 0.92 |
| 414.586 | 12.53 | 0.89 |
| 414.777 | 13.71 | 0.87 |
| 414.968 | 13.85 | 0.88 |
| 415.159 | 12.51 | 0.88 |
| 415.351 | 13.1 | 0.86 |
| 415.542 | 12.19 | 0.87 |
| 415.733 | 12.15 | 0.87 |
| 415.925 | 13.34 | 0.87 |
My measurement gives 0.64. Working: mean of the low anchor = 13.5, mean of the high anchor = 13.2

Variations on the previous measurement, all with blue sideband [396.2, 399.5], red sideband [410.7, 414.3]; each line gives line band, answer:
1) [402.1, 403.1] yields -0.15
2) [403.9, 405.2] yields -0.22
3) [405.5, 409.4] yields -0.32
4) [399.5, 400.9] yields -0.34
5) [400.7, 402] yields -0.33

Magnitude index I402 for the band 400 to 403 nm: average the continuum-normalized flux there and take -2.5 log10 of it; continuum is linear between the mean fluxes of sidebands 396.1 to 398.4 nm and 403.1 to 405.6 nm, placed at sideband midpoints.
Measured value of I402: -0.15 mag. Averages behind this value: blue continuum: 9.21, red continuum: 13.6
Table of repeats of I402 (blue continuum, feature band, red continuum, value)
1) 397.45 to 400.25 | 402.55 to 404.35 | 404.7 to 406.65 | -0.06 mag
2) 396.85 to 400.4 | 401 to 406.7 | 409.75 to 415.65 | -0.13 mag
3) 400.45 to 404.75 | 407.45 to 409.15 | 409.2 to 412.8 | -0.07 mag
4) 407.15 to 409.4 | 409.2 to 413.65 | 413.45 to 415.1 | 0.14 mag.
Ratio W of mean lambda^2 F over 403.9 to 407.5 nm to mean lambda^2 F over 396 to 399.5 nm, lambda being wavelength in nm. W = 1.30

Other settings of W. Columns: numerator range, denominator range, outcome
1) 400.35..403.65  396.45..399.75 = 1.25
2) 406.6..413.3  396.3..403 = 1.01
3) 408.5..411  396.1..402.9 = 0.90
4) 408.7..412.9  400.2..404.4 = 0.84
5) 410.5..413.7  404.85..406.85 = 0.93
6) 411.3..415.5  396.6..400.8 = 1.18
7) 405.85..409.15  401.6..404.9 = 0.97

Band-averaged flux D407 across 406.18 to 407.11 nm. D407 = 13.4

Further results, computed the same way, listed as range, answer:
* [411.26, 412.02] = 11.7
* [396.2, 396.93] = 7.88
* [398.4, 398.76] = 11.8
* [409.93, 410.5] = 10.6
